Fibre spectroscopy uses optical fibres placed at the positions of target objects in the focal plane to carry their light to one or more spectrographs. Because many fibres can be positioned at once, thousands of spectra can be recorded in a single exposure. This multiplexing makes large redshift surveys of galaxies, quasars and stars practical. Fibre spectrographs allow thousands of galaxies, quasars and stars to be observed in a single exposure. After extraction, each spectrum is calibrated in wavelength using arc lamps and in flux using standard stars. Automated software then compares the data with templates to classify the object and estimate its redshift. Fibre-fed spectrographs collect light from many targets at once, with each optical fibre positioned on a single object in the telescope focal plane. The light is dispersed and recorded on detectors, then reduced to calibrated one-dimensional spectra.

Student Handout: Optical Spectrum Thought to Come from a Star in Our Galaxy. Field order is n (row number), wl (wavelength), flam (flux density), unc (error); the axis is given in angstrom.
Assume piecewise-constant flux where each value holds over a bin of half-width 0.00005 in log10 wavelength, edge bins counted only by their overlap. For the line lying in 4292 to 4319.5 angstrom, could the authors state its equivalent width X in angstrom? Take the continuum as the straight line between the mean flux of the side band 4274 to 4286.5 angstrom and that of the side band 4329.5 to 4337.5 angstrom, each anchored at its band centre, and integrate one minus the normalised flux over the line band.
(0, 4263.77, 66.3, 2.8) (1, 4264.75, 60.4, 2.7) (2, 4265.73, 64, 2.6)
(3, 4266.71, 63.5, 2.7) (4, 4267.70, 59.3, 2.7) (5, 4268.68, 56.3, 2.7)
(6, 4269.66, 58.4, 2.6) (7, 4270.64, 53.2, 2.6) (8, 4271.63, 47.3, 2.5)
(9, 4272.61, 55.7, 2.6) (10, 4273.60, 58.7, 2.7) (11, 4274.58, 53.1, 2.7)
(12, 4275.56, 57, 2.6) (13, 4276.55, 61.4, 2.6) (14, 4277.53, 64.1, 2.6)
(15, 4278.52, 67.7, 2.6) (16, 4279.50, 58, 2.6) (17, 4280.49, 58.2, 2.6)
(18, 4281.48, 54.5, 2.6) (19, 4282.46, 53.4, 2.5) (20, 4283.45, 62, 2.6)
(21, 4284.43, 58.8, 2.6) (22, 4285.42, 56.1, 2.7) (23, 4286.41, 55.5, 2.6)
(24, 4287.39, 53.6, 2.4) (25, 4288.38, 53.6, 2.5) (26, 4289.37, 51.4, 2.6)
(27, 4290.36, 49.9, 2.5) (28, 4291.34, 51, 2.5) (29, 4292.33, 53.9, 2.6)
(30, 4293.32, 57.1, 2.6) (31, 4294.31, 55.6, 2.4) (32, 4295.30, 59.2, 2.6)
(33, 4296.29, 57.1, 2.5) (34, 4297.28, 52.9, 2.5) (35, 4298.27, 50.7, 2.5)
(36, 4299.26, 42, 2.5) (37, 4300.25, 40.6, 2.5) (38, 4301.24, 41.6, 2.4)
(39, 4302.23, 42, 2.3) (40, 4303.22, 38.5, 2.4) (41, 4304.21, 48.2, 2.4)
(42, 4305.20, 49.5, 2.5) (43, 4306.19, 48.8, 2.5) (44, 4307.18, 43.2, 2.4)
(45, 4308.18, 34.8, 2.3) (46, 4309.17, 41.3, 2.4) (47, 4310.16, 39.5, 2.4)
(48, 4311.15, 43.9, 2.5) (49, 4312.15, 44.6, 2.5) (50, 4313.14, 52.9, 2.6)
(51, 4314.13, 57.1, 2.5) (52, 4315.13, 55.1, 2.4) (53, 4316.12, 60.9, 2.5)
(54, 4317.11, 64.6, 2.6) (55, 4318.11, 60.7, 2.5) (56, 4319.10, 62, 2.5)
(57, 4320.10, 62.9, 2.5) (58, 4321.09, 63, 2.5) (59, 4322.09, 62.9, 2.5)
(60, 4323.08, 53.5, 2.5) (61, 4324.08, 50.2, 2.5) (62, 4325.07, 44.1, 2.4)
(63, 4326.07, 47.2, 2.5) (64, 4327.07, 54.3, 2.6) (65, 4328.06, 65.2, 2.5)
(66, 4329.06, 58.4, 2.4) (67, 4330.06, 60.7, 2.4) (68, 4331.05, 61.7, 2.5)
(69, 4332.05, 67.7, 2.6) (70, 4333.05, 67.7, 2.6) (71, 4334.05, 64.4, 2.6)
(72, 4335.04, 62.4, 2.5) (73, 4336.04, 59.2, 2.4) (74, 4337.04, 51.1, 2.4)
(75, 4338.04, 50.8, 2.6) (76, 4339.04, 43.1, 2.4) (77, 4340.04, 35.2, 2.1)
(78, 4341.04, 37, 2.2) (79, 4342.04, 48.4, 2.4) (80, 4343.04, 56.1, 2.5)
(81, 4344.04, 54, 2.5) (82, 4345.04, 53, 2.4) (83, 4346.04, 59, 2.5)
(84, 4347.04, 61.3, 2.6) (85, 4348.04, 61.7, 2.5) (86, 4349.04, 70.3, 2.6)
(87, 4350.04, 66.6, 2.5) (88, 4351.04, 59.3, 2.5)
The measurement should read 4.7 angstrom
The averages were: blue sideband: 58.5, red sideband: 61.9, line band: 49.9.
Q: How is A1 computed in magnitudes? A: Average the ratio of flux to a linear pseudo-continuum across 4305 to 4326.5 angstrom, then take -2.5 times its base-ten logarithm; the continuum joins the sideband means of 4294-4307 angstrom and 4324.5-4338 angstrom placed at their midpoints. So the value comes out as 0.027 mag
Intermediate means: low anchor 48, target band 52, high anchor 58.5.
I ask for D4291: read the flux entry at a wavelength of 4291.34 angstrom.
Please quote 51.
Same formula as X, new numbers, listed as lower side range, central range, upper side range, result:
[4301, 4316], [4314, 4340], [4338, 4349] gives -4.7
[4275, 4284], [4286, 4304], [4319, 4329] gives 2.5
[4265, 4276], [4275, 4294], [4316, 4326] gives 0.2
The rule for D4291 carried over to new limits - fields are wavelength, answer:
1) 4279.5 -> 58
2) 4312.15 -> 44.6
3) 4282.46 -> 53.4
